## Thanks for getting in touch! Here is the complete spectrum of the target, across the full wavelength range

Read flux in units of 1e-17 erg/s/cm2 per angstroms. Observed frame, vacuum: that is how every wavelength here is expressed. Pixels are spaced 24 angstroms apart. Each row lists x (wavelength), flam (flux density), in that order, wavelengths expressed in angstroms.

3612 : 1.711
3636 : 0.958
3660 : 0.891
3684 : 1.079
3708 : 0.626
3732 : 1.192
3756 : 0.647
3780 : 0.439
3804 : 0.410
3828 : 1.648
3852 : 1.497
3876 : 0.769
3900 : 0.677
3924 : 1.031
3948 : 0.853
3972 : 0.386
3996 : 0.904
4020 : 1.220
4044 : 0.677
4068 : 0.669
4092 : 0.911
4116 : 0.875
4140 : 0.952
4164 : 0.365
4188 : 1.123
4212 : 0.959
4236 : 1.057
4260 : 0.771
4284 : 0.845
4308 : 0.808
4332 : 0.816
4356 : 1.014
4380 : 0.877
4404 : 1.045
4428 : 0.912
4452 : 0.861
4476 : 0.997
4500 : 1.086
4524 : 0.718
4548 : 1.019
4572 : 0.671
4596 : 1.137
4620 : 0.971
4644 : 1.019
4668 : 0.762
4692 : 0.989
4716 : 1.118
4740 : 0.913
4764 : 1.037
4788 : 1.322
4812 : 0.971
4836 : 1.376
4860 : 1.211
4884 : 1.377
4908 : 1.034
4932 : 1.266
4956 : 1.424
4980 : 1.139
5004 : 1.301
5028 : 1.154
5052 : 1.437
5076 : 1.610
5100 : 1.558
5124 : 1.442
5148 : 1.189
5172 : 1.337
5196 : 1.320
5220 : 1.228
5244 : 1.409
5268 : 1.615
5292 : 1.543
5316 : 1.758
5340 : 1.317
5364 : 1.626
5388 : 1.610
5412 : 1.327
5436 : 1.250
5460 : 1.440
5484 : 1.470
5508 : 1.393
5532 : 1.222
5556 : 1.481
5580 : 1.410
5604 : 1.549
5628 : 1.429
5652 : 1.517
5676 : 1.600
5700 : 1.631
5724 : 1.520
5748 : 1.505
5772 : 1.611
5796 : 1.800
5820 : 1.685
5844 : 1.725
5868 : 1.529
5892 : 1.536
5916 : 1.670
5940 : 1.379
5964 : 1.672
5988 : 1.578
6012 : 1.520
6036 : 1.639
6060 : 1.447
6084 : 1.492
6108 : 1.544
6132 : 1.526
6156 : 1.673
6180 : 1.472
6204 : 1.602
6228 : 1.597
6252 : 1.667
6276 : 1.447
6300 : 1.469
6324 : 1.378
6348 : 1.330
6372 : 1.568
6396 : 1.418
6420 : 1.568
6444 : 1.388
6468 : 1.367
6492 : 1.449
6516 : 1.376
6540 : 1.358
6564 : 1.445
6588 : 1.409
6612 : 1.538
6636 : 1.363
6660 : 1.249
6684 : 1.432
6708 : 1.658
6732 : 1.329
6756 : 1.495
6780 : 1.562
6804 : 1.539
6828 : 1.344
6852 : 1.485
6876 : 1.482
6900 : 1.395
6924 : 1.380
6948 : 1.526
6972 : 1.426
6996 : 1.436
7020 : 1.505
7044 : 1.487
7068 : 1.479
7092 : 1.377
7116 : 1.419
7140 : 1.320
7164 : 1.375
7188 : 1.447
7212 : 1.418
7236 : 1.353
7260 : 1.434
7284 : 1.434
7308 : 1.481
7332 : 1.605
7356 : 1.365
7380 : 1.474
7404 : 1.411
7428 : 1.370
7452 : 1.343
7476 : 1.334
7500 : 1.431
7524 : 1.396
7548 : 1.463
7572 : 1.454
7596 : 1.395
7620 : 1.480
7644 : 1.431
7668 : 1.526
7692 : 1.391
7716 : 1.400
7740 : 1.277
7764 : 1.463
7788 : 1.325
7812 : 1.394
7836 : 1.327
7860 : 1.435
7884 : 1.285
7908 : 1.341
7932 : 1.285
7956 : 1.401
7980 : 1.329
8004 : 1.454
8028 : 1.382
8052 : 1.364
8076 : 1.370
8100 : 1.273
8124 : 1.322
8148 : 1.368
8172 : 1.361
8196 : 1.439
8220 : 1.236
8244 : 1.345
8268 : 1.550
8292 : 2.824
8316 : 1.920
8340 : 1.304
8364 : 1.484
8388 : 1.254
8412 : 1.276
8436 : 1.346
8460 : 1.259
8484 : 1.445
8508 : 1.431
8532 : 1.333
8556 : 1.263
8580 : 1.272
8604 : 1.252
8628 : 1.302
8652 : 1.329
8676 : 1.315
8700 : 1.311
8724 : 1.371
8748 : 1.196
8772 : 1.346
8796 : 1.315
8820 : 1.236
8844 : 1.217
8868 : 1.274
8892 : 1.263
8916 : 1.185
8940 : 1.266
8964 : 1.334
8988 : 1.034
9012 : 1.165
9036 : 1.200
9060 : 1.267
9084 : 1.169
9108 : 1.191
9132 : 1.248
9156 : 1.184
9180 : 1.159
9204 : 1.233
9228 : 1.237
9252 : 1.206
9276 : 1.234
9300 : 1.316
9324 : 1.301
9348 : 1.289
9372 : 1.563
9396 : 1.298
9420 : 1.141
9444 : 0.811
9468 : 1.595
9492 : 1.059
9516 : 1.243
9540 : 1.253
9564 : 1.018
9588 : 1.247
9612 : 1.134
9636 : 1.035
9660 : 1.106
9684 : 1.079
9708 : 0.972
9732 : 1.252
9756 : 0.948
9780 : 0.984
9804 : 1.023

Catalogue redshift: 0.26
